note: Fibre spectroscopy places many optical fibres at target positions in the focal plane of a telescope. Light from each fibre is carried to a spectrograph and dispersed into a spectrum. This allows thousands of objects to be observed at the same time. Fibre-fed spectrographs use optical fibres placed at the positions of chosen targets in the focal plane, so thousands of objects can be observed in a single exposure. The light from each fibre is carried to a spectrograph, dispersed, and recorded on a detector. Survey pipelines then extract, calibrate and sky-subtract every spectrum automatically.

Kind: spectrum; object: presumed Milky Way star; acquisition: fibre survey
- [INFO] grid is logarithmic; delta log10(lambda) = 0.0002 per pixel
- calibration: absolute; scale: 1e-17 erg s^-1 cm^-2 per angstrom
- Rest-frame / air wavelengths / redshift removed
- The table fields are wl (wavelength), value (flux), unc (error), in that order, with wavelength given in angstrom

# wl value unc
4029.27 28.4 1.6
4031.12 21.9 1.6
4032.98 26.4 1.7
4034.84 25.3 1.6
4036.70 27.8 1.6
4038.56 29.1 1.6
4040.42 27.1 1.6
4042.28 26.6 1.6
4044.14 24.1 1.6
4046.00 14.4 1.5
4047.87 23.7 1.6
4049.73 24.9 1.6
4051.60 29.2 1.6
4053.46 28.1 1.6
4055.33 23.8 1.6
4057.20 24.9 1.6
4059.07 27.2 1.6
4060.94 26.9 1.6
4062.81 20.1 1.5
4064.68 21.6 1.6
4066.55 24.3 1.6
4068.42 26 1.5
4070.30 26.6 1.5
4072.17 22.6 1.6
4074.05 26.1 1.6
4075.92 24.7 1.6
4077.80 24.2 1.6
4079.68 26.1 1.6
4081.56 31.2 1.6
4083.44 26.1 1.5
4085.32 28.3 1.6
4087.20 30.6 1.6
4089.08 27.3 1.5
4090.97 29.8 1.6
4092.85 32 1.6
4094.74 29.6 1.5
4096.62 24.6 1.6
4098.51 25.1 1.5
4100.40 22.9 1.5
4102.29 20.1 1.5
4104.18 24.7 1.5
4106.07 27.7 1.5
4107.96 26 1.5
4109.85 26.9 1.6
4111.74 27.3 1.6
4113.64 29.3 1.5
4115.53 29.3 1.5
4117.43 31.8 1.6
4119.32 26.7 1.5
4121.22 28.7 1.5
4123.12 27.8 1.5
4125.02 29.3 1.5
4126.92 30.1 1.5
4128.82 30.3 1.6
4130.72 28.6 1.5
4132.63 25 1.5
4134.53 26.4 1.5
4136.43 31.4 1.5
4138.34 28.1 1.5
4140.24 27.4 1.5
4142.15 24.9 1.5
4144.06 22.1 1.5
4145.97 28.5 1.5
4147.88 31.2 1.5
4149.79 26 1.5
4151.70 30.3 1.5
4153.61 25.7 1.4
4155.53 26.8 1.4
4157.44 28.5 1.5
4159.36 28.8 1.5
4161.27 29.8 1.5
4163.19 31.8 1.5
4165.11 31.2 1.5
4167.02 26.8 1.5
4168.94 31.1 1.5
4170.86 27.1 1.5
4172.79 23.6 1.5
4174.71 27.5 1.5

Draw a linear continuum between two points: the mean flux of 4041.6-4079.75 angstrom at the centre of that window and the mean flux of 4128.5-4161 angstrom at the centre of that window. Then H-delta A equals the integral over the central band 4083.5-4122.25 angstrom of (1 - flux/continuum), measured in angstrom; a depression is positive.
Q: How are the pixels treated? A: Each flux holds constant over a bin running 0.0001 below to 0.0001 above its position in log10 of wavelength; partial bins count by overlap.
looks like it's -2.0 angstrom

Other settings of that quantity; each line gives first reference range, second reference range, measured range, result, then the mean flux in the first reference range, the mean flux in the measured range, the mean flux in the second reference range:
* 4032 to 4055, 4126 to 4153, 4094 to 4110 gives 1.1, 25.5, 25.2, 27.9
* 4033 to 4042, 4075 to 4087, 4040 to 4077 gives 3.4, 27.2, 24.6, 27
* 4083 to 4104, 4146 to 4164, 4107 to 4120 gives -0.3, 26.9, 28.2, 28.7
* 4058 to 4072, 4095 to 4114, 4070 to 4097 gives -2.6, 24.6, 27.4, 25.5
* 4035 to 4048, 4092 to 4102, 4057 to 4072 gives 0.5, 24.8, 24.6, 26.3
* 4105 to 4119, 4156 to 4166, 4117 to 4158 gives 1.6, 28.2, 27.9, 29.9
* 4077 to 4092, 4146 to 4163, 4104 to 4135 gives 0.2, 28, 28.1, 28.5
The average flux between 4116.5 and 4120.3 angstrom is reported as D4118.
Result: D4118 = 29.3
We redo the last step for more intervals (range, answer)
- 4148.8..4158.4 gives 27.5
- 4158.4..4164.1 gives 30.1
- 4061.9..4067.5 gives 22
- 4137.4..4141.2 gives 27.8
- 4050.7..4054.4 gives 28.7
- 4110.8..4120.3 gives 28.9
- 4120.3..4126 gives 28.6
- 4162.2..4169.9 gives 30.2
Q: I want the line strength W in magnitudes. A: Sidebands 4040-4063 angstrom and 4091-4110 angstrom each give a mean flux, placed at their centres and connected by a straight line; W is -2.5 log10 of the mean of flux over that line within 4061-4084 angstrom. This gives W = 0.01 mag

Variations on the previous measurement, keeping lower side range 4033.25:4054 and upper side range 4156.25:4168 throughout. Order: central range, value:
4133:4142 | 0.03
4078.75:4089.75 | -0.06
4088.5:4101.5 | 0.00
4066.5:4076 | 0.05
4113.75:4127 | -0.04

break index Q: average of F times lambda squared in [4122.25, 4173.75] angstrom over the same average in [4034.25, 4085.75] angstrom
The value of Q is 1.16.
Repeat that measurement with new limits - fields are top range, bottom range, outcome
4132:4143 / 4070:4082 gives 1.10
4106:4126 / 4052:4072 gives 1.16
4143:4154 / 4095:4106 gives 1.16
